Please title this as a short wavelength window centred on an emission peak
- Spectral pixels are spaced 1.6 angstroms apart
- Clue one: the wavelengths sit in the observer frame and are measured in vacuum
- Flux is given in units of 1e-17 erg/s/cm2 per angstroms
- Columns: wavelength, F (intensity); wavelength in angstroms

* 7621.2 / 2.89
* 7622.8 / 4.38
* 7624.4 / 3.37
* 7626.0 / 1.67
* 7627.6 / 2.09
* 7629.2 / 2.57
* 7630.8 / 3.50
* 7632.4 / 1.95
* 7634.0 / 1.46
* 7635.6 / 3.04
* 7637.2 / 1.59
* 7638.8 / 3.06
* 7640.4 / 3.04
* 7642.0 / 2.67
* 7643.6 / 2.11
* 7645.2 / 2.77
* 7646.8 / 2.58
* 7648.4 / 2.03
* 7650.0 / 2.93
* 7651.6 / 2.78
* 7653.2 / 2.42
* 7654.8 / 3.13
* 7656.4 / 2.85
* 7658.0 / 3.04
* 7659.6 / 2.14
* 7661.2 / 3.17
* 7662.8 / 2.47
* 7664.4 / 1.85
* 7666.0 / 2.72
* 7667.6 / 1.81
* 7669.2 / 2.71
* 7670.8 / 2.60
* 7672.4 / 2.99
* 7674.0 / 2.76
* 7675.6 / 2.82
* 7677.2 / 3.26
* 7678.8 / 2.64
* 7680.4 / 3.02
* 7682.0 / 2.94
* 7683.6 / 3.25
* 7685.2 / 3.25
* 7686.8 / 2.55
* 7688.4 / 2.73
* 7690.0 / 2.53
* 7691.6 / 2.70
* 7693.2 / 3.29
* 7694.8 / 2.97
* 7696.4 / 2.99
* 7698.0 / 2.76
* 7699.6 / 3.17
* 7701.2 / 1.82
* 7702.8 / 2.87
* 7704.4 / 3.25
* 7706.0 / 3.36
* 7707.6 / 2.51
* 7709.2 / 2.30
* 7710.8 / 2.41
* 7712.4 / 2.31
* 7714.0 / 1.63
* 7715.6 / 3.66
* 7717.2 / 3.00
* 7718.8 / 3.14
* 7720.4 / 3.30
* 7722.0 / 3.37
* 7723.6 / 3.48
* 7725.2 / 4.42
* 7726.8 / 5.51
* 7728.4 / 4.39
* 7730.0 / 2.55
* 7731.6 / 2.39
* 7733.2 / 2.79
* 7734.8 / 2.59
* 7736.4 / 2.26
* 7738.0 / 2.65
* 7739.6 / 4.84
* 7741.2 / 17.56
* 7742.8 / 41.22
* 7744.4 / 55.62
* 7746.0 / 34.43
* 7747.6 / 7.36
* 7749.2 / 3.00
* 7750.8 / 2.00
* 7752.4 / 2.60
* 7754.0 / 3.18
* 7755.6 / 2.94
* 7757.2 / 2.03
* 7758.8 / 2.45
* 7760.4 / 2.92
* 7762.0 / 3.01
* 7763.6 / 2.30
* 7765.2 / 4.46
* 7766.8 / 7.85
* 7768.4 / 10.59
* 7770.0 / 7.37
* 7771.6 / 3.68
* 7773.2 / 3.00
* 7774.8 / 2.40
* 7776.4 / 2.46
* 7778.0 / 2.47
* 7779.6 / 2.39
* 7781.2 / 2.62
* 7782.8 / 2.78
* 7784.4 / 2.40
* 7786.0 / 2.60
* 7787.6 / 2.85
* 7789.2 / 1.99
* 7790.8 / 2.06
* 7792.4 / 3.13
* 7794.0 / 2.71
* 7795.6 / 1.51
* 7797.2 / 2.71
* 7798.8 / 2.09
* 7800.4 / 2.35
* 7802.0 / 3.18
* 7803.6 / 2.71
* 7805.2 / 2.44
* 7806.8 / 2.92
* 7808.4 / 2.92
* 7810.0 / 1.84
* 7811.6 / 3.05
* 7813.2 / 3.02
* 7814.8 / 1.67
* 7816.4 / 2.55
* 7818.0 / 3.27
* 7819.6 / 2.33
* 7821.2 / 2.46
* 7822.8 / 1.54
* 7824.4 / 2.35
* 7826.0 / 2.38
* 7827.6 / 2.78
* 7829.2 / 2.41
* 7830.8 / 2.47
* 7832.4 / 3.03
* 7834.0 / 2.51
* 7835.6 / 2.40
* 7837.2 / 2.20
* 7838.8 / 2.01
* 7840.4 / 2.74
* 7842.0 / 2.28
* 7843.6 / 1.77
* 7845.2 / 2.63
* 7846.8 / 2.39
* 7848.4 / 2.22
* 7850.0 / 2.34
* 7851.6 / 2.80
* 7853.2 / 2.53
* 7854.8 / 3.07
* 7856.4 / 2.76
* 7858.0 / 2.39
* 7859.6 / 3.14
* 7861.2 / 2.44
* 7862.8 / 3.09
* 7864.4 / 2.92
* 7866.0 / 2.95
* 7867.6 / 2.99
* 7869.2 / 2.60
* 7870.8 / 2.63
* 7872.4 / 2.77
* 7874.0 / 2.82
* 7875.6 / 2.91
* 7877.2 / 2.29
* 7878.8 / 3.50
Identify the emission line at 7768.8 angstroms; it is [N II] 6583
